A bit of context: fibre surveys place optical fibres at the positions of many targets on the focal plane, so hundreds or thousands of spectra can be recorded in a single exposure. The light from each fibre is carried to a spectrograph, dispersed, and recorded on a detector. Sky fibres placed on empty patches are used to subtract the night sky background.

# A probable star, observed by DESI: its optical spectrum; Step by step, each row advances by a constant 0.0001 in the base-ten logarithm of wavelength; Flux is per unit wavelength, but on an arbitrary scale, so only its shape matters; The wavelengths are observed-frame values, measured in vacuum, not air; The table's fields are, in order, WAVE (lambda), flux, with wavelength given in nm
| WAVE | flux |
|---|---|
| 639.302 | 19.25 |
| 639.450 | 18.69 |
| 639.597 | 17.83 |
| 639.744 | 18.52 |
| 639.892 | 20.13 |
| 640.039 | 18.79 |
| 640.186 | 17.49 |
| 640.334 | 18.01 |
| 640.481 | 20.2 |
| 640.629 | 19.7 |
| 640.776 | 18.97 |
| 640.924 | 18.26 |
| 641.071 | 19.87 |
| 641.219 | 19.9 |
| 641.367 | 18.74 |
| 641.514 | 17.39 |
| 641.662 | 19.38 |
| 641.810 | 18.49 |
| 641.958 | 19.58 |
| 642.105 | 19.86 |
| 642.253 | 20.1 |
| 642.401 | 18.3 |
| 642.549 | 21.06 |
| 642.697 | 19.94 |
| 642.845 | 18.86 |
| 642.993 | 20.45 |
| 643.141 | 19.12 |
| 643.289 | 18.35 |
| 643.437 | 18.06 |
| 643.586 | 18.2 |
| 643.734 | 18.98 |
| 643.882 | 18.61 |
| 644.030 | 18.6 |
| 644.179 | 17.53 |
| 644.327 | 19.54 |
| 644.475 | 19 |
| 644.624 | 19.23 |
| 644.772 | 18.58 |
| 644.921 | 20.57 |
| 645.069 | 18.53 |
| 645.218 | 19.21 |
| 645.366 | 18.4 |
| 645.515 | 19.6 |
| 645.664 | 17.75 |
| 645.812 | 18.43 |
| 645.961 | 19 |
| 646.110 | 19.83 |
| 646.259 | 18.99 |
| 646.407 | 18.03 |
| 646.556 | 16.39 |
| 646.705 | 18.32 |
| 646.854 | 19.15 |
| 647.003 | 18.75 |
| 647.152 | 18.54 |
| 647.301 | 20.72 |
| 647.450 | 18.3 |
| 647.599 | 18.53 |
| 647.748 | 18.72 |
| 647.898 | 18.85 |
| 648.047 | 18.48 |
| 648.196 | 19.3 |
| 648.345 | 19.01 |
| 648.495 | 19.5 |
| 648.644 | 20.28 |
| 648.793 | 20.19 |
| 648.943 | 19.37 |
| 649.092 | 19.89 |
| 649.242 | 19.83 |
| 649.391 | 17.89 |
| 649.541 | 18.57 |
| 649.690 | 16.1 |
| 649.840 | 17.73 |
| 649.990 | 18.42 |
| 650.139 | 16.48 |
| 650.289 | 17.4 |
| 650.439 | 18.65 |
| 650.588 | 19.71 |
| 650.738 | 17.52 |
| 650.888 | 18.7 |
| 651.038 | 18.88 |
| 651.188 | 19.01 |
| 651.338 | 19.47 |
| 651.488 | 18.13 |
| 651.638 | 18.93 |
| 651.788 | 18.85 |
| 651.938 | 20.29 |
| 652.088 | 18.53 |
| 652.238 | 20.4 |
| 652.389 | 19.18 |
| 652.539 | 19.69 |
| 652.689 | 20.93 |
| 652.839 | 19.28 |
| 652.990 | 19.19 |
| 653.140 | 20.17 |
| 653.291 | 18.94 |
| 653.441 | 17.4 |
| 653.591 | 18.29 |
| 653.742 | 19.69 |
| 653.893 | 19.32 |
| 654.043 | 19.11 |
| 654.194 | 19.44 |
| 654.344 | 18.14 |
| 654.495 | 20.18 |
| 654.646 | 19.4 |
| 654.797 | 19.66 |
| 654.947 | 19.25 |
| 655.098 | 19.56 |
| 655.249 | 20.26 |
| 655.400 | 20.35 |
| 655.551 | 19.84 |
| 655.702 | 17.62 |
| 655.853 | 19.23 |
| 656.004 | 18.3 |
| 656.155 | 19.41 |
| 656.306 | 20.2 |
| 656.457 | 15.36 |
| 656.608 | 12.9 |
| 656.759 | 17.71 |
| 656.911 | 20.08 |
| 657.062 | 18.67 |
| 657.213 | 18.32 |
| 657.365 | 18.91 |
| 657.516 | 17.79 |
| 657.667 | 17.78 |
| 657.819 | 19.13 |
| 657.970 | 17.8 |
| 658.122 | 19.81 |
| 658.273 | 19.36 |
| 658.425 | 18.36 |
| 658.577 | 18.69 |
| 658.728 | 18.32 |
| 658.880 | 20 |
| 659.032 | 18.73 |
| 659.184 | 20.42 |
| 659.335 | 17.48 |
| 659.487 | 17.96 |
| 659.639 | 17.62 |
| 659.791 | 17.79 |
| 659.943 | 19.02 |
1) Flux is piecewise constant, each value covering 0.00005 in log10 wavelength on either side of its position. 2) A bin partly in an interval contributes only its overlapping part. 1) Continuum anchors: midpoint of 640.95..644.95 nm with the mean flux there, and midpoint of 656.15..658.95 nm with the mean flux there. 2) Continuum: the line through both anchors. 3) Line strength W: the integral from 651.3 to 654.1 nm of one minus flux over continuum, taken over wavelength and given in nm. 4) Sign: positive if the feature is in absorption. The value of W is -0.10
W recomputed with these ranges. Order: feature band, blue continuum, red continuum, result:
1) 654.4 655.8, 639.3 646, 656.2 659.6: -0.08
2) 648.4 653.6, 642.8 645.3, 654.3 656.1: 0.07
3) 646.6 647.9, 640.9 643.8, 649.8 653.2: 0.02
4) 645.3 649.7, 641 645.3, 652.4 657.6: 0.04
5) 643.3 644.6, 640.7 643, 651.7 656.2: 0.05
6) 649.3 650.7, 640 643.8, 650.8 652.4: 0.09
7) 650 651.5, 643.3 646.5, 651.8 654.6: 0.06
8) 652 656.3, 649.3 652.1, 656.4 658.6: -0.26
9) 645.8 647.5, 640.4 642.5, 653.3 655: 0.04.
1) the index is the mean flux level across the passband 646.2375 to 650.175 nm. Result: 18.7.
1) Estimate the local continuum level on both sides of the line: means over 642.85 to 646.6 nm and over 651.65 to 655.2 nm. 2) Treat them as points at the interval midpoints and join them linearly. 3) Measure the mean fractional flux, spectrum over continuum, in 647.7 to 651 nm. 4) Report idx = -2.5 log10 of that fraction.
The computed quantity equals 0.02 mag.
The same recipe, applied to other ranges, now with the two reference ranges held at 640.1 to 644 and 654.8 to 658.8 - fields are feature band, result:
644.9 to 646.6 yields 0.01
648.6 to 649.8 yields -0.01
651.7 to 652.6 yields -0.04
